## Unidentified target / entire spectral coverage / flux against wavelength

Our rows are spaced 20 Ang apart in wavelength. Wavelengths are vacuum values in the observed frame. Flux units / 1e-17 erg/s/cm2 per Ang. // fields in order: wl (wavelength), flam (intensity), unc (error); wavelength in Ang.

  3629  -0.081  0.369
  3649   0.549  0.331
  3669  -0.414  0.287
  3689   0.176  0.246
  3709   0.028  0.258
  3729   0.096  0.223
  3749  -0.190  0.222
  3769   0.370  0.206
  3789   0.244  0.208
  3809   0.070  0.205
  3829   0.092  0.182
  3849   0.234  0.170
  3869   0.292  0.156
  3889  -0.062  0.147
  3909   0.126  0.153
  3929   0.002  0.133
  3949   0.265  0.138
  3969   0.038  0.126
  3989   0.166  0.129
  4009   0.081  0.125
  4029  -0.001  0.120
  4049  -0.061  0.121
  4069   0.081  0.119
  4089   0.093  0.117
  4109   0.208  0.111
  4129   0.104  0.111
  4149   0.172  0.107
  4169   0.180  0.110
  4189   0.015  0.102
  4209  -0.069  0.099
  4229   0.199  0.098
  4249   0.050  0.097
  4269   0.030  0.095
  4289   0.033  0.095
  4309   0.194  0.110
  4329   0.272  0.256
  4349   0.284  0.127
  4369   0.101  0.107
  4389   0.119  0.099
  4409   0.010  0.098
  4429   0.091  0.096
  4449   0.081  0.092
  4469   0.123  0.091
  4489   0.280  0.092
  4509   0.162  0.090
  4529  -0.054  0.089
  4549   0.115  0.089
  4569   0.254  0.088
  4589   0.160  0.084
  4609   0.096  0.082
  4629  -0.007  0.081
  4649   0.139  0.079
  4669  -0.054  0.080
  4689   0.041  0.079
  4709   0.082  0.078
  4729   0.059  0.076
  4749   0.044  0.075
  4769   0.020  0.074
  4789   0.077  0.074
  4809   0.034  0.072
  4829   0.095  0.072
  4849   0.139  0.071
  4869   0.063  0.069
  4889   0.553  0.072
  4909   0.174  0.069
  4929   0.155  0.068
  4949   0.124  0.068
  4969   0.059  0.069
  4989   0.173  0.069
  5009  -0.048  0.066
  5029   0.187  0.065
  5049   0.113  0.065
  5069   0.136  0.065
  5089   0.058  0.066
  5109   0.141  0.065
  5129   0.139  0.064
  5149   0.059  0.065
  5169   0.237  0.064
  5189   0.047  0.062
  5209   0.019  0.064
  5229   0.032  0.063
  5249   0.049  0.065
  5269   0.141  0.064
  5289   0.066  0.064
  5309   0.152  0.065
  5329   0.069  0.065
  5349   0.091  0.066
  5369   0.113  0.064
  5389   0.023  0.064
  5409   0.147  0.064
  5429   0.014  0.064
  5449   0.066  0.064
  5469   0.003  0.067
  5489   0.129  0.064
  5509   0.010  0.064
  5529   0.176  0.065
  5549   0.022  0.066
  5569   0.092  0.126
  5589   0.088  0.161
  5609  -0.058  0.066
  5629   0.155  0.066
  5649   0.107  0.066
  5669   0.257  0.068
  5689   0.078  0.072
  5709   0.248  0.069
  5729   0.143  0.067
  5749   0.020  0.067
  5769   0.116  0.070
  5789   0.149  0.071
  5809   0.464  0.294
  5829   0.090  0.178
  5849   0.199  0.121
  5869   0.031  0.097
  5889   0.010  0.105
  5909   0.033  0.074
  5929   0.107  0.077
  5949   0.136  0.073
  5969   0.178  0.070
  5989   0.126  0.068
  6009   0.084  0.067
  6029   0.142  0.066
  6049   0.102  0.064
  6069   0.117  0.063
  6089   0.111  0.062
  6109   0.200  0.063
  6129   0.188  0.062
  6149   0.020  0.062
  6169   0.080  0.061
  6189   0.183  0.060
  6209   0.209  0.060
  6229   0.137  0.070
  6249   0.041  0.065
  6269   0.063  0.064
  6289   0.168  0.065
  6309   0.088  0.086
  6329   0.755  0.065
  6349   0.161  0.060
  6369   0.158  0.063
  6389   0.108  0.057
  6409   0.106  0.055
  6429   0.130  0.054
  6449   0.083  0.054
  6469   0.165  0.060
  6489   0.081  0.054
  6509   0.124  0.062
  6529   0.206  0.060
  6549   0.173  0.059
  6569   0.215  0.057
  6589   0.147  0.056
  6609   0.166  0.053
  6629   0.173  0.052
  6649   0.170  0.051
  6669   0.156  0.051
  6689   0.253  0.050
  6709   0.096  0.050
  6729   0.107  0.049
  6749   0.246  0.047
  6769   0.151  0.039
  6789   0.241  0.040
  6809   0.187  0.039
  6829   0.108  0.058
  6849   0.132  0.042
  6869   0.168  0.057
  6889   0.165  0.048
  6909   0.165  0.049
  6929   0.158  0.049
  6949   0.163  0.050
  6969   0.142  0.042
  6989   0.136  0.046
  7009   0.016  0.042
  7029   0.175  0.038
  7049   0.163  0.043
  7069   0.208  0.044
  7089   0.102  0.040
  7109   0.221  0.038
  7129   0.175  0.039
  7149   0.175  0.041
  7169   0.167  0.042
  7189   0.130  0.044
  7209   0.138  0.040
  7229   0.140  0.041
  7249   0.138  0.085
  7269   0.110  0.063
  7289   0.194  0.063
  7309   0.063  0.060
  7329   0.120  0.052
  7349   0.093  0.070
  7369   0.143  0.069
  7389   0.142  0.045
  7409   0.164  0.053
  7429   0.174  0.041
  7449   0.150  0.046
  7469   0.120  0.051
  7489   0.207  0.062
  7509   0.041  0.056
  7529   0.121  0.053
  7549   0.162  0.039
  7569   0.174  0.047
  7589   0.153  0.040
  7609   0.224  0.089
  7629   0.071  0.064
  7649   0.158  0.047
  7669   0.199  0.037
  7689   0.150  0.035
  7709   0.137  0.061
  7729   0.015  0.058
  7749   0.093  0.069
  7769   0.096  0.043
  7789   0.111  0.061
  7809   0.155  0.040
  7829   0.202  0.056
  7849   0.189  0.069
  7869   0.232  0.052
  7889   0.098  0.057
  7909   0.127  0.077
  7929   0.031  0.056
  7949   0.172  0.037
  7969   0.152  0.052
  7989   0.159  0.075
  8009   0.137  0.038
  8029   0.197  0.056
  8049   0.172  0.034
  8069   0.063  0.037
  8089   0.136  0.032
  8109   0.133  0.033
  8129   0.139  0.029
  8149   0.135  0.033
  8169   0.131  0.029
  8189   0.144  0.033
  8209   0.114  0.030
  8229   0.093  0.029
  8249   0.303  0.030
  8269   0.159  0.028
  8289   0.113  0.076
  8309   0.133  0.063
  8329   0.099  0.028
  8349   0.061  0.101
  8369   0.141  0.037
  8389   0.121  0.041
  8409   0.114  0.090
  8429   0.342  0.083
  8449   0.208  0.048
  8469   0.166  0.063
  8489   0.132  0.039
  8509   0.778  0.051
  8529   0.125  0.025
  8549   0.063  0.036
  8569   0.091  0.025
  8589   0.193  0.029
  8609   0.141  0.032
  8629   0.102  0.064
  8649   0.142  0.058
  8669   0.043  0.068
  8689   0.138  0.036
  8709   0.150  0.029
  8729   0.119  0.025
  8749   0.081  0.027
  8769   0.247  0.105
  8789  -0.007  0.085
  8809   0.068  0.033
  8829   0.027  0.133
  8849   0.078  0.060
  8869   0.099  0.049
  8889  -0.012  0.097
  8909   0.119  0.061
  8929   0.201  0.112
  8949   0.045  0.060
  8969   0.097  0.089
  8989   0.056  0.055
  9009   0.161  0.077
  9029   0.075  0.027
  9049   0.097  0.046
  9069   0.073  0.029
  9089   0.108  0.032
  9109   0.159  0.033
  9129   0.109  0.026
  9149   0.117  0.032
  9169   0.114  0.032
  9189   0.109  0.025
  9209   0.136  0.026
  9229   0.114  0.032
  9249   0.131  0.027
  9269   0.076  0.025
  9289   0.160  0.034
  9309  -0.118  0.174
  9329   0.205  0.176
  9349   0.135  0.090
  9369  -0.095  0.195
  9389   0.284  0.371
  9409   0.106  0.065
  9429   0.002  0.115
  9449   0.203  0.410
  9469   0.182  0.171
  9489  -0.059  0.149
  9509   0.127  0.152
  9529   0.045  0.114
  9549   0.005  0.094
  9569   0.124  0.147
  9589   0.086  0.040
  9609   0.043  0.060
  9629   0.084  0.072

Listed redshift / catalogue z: 0.698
